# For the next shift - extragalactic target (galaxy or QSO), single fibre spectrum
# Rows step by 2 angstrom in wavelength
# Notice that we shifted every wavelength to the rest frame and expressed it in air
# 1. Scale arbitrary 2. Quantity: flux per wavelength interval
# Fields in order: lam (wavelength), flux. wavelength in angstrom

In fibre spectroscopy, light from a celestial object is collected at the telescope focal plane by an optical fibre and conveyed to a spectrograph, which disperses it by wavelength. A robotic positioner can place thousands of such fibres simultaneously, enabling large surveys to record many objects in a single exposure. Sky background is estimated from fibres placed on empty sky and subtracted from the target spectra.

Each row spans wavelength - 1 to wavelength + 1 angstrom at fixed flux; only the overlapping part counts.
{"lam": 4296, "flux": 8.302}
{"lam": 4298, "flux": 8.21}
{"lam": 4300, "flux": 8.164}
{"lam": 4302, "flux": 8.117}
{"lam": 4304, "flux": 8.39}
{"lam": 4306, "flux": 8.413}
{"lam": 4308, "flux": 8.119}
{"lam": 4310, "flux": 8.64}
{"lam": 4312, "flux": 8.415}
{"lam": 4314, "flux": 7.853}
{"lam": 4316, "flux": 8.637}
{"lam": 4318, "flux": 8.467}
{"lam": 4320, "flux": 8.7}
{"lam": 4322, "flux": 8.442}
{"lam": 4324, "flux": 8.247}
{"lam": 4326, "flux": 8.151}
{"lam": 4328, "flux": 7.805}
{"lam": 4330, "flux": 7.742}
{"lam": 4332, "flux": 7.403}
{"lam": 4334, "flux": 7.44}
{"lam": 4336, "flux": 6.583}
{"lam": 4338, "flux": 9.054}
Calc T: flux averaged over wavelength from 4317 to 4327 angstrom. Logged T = 8.4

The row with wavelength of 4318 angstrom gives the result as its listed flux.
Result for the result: 8.467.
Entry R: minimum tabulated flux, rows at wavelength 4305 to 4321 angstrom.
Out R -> 7.853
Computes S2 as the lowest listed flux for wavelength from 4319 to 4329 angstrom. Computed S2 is 7.805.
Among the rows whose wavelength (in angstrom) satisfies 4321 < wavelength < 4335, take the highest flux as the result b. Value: 8.442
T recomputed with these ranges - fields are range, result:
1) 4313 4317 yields 8.25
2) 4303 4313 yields 8.4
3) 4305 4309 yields 8.27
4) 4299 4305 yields 8.22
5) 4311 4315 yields 8.13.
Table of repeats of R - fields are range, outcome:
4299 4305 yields 8.117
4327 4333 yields 7.403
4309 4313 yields 8.415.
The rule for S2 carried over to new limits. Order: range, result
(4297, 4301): 8.164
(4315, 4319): 8.467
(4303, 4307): 8.39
